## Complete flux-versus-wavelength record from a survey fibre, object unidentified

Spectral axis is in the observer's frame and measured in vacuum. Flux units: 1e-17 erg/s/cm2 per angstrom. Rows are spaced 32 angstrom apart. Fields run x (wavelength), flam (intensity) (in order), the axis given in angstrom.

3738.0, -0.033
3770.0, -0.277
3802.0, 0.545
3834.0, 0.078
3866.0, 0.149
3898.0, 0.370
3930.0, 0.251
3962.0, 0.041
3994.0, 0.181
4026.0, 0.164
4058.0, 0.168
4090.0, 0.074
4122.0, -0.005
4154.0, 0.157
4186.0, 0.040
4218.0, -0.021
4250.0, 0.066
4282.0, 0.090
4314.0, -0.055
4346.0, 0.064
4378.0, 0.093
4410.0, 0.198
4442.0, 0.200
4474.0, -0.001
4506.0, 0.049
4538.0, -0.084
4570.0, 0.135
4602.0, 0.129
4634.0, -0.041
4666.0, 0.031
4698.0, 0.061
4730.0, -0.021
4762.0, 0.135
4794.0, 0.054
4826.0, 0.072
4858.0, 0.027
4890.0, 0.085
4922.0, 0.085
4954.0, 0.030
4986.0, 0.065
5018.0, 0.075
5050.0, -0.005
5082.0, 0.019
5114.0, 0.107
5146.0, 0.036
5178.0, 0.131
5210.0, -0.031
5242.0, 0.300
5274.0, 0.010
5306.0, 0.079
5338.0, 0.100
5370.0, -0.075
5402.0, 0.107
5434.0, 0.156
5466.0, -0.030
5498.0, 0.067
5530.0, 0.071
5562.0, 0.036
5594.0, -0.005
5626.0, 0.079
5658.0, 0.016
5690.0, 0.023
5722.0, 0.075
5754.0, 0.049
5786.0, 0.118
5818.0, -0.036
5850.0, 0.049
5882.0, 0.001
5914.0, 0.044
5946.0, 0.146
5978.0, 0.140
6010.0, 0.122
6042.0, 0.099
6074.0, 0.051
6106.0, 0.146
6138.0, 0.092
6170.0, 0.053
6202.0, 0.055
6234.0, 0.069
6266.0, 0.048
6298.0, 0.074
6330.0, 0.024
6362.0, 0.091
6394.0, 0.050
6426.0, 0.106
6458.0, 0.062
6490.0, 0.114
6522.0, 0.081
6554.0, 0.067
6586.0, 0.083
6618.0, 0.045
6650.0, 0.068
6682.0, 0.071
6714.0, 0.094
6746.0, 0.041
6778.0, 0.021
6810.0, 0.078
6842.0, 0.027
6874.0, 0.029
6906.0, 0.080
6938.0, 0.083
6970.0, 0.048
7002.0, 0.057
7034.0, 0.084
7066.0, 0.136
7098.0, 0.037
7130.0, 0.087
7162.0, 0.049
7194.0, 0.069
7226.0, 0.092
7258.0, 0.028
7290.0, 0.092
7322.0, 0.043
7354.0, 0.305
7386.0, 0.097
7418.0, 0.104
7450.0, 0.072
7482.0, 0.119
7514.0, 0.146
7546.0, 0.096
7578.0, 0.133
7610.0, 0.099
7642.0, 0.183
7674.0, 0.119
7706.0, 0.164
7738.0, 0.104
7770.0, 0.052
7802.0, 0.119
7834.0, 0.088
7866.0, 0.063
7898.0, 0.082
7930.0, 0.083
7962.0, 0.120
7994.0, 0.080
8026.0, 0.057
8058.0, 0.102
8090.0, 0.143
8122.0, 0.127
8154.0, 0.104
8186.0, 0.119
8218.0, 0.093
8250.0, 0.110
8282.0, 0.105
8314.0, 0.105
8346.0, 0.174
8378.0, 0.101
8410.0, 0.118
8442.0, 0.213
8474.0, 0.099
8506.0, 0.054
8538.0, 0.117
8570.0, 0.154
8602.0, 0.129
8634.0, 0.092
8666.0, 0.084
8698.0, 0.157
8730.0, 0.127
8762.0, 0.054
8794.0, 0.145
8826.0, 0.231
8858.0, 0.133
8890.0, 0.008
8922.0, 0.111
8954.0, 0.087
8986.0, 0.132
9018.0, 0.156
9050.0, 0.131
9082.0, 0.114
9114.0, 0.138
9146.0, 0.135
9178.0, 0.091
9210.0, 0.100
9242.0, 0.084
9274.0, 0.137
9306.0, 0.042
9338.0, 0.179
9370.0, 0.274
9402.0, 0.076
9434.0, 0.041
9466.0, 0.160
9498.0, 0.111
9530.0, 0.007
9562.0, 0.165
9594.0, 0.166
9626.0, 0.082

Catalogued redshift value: 0.974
